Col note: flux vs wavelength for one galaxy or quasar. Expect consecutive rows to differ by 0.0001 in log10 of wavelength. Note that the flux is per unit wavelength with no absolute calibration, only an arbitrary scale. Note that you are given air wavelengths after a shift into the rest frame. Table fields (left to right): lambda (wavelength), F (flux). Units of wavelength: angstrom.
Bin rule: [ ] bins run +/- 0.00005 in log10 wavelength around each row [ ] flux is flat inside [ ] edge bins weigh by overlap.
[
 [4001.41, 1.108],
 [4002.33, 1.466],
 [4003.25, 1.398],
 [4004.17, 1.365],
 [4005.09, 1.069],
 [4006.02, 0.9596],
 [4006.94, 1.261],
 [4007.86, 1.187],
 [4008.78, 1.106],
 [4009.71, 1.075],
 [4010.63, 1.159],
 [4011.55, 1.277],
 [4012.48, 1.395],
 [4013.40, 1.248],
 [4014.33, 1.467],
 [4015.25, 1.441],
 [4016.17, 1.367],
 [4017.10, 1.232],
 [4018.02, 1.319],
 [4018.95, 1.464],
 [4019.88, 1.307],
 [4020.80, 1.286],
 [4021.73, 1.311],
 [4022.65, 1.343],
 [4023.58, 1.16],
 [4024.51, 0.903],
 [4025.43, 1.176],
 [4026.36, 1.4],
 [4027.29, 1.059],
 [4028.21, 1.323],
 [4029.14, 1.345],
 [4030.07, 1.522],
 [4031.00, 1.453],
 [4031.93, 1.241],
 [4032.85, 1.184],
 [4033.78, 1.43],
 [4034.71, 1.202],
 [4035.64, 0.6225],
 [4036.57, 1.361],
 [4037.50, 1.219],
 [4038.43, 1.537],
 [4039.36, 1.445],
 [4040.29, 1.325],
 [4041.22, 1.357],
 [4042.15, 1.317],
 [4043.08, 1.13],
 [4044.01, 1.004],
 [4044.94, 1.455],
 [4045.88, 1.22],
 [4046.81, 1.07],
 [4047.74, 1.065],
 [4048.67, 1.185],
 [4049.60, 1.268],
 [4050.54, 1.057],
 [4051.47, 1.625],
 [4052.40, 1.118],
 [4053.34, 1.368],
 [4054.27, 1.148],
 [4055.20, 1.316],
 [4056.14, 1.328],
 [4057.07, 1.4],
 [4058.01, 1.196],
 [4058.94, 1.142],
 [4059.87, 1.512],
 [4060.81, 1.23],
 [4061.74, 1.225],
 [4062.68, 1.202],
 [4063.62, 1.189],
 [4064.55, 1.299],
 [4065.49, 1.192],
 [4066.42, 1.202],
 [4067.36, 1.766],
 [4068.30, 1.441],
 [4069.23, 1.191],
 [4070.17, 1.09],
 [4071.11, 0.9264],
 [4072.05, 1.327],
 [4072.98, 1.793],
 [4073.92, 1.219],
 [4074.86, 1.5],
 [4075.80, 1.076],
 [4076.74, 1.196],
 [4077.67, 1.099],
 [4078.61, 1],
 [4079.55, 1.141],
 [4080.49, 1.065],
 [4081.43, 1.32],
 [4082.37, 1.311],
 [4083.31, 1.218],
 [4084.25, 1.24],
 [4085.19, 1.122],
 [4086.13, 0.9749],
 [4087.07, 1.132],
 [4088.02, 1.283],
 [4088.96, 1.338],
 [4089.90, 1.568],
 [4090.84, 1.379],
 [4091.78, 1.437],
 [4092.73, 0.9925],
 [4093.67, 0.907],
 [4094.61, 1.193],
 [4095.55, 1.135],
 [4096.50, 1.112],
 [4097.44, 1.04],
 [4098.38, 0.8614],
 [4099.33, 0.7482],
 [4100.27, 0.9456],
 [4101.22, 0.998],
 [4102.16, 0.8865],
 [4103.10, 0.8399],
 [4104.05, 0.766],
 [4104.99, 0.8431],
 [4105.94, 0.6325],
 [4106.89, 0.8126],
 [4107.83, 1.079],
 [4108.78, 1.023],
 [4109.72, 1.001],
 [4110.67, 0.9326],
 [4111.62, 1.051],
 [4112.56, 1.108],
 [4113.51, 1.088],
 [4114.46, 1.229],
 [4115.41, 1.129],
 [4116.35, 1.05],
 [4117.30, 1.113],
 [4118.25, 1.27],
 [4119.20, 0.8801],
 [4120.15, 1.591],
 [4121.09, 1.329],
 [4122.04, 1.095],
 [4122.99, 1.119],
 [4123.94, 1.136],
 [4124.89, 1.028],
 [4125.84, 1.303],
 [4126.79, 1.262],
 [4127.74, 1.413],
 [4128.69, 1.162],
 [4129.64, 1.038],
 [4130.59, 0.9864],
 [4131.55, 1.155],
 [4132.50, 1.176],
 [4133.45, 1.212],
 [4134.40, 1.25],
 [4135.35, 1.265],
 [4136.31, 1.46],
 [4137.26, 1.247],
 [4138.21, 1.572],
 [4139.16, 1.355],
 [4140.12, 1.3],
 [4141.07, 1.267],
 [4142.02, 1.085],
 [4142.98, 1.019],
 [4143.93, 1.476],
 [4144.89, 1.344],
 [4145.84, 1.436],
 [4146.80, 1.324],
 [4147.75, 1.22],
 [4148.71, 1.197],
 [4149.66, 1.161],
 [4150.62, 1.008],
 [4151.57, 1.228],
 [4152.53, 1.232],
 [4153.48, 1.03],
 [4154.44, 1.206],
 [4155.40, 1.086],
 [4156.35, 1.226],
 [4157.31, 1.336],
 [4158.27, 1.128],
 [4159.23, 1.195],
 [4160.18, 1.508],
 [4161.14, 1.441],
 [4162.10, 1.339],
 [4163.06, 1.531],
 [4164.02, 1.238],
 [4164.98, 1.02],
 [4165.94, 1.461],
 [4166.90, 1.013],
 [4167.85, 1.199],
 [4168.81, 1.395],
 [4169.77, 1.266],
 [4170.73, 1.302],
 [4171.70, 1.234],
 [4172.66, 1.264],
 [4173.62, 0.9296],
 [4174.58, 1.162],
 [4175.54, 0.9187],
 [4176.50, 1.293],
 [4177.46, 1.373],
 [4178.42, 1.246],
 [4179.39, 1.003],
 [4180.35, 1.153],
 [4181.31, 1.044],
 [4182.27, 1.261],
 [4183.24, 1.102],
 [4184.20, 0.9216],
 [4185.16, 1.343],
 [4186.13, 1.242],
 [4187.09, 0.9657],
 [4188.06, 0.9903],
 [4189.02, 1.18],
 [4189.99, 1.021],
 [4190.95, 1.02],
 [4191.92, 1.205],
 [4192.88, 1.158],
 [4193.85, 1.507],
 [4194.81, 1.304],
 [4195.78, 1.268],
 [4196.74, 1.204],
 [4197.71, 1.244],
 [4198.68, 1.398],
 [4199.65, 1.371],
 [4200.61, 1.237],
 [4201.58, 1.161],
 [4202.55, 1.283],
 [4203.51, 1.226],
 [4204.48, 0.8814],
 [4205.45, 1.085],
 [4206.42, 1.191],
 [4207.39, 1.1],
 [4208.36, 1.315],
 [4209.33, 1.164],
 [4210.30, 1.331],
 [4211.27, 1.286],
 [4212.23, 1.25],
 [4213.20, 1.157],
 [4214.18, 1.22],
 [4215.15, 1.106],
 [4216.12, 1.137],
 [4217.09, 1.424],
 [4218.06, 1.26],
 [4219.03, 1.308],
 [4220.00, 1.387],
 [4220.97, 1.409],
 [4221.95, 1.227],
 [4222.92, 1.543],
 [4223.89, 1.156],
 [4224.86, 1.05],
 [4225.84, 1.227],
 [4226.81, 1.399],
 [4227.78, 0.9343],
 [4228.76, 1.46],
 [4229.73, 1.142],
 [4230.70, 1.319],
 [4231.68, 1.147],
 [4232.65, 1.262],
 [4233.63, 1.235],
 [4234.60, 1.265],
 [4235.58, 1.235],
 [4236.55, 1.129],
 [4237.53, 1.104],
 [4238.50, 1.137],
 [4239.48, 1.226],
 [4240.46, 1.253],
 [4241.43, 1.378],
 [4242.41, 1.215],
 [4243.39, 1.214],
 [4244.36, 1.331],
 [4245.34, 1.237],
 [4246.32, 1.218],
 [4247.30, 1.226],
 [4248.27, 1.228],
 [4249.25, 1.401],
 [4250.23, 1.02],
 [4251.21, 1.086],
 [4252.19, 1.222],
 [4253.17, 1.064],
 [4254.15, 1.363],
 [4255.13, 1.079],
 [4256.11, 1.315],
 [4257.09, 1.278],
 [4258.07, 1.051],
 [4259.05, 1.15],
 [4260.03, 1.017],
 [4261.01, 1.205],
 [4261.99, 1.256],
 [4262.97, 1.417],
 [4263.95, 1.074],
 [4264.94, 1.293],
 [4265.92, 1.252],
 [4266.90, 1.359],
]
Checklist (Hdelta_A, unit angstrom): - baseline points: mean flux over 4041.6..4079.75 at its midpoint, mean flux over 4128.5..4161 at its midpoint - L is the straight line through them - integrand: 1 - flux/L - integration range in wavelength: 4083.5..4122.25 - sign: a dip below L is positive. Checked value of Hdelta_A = 5.1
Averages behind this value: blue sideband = 1.25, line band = 1.08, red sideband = 1.23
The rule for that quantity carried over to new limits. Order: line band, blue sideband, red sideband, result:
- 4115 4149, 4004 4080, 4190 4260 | 0.3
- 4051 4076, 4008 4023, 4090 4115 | -3.5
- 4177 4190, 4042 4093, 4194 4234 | 1.1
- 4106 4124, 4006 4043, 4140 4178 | 2.2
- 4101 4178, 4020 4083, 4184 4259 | 3.6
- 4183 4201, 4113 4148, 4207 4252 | 0.6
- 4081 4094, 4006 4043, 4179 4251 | 0.2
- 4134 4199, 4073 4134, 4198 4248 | -2.5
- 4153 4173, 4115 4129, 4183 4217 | -1.1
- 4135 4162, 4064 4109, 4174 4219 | -2.2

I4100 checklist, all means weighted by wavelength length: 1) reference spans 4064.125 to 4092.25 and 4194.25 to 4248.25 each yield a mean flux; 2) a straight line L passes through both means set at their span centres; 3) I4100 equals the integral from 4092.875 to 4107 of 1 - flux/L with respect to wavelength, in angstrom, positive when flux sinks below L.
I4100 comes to 3.8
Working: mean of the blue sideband 1.26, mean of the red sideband 1.24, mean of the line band 0.919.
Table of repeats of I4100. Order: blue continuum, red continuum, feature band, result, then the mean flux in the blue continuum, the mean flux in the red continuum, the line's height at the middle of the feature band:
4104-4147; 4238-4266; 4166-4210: 0.2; 1.16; 1.21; 1.19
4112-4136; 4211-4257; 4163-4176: 0.0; 1.18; 1.23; 1.2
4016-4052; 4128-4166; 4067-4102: 1.9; 1.26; 1.25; 1.26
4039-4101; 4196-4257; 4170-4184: 0.8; 1.22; 1.23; 1.23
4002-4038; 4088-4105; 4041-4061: -1.2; 1.26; 1.07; 1.18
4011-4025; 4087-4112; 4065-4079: -1.8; 1.3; 1.03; 1.12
